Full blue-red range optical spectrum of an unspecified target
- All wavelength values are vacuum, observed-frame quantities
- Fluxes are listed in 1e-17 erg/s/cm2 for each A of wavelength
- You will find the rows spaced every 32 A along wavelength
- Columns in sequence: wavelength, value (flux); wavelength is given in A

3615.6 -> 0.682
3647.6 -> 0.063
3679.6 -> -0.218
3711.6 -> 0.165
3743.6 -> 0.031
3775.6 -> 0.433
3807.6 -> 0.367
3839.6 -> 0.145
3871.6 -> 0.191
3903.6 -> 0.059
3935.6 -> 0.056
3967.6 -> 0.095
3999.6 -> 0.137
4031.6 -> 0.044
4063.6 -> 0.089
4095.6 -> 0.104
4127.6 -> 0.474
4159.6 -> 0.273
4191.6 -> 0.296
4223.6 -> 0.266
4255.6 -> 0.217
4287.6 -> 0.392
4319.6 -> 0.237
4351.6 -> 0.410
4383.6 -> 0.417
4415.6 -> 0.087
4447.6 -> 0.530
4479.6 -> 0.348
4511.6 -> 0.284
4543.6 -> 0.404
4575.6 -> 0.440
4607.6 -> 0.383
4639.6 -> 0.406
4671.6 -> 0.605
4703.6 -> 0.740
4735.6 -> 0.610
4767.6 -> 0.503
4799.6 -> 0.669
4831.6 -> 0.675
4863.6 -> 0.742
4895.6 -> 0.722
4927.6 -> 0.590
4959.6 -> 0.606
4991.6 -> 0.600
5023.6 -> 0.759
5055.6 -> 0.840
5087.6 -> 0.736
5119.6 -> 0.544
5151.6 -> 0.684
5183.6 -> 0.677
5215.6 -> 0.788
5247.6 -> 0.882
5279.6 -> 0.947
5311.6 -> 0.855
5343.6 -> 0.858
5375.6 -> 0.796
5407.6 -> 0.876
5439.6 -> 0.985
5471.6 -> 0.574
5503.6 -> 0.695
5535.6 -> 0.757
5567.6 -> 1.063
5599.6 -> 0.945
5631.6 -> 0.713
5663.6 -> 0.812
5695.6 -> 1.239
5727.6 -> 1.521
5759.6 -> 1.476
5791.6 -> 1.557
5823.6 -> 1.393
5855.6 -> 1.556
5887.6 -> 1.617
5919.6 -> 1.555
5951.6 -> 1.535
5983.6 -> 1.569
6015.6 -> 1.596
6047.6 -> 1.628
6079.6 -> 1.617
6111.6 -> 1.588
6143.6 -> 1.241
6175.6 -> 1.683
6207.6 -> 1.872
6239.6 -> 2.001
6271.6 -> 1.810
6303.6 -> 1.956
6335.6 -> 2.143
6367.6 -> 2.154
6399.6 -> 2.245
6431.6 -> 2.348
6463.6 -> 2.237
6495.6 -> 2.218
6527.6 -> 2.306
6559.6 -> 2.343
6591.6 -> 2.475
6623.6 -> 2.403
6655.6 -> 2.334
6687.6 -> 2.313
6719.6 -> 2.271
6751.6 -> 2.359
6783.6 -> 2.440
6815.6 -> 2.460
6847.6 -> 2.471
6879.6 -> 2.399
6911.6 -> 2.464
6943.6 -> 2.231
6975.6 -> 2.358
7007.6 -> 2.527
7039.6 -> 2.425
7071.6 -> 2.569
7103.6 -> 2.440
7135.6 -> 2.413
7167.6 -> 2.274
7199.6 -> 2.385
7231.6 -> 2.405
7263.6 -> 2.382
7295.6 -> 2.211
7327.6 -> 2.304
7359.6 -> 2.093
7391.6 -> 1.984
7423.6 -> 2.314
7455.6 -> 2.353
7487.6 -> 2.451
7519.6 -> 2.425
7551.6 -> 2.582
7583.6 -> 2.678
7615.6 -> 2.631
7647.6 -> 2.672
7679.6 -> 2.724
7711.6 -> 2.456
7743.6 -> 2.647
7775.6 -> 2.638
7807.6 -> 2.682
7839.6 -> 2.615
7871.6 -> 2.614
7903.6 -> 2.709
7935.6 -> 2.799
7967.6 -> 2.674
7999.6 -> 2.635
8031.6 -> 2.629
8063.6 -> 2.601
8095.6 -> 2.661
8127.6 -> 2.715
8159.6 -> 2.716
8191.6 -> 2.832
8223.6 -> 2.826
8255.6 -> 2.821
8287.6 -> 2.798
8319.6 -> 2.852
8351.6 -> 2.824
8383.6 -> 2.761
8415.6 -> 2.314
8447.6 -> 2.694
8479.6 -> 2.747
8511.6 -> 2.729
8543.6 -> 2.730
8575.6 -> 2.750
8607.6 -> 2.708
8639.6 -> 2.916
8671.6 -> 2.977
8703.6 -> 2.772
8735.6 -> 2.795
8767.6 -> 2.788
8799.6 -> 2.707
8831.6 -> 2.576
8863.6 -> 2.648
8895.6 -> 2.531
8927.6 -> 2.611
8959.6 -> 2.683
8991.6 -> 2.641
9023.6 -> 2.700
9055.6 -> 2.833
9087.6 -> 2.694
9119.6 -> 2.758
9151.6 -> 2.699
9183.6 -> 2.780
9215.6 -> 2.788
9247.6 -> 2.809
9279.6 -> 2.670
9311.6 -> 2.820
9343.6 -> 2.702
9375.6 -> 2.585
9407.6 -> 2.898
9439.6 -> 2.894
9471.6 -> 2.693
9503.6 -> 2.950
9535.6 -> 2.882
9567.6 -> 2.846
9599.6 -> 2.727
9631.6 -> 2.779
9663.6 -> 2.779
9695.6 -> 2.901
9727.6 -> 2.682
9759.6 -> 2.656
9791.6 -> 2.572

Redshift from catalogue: 0.43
